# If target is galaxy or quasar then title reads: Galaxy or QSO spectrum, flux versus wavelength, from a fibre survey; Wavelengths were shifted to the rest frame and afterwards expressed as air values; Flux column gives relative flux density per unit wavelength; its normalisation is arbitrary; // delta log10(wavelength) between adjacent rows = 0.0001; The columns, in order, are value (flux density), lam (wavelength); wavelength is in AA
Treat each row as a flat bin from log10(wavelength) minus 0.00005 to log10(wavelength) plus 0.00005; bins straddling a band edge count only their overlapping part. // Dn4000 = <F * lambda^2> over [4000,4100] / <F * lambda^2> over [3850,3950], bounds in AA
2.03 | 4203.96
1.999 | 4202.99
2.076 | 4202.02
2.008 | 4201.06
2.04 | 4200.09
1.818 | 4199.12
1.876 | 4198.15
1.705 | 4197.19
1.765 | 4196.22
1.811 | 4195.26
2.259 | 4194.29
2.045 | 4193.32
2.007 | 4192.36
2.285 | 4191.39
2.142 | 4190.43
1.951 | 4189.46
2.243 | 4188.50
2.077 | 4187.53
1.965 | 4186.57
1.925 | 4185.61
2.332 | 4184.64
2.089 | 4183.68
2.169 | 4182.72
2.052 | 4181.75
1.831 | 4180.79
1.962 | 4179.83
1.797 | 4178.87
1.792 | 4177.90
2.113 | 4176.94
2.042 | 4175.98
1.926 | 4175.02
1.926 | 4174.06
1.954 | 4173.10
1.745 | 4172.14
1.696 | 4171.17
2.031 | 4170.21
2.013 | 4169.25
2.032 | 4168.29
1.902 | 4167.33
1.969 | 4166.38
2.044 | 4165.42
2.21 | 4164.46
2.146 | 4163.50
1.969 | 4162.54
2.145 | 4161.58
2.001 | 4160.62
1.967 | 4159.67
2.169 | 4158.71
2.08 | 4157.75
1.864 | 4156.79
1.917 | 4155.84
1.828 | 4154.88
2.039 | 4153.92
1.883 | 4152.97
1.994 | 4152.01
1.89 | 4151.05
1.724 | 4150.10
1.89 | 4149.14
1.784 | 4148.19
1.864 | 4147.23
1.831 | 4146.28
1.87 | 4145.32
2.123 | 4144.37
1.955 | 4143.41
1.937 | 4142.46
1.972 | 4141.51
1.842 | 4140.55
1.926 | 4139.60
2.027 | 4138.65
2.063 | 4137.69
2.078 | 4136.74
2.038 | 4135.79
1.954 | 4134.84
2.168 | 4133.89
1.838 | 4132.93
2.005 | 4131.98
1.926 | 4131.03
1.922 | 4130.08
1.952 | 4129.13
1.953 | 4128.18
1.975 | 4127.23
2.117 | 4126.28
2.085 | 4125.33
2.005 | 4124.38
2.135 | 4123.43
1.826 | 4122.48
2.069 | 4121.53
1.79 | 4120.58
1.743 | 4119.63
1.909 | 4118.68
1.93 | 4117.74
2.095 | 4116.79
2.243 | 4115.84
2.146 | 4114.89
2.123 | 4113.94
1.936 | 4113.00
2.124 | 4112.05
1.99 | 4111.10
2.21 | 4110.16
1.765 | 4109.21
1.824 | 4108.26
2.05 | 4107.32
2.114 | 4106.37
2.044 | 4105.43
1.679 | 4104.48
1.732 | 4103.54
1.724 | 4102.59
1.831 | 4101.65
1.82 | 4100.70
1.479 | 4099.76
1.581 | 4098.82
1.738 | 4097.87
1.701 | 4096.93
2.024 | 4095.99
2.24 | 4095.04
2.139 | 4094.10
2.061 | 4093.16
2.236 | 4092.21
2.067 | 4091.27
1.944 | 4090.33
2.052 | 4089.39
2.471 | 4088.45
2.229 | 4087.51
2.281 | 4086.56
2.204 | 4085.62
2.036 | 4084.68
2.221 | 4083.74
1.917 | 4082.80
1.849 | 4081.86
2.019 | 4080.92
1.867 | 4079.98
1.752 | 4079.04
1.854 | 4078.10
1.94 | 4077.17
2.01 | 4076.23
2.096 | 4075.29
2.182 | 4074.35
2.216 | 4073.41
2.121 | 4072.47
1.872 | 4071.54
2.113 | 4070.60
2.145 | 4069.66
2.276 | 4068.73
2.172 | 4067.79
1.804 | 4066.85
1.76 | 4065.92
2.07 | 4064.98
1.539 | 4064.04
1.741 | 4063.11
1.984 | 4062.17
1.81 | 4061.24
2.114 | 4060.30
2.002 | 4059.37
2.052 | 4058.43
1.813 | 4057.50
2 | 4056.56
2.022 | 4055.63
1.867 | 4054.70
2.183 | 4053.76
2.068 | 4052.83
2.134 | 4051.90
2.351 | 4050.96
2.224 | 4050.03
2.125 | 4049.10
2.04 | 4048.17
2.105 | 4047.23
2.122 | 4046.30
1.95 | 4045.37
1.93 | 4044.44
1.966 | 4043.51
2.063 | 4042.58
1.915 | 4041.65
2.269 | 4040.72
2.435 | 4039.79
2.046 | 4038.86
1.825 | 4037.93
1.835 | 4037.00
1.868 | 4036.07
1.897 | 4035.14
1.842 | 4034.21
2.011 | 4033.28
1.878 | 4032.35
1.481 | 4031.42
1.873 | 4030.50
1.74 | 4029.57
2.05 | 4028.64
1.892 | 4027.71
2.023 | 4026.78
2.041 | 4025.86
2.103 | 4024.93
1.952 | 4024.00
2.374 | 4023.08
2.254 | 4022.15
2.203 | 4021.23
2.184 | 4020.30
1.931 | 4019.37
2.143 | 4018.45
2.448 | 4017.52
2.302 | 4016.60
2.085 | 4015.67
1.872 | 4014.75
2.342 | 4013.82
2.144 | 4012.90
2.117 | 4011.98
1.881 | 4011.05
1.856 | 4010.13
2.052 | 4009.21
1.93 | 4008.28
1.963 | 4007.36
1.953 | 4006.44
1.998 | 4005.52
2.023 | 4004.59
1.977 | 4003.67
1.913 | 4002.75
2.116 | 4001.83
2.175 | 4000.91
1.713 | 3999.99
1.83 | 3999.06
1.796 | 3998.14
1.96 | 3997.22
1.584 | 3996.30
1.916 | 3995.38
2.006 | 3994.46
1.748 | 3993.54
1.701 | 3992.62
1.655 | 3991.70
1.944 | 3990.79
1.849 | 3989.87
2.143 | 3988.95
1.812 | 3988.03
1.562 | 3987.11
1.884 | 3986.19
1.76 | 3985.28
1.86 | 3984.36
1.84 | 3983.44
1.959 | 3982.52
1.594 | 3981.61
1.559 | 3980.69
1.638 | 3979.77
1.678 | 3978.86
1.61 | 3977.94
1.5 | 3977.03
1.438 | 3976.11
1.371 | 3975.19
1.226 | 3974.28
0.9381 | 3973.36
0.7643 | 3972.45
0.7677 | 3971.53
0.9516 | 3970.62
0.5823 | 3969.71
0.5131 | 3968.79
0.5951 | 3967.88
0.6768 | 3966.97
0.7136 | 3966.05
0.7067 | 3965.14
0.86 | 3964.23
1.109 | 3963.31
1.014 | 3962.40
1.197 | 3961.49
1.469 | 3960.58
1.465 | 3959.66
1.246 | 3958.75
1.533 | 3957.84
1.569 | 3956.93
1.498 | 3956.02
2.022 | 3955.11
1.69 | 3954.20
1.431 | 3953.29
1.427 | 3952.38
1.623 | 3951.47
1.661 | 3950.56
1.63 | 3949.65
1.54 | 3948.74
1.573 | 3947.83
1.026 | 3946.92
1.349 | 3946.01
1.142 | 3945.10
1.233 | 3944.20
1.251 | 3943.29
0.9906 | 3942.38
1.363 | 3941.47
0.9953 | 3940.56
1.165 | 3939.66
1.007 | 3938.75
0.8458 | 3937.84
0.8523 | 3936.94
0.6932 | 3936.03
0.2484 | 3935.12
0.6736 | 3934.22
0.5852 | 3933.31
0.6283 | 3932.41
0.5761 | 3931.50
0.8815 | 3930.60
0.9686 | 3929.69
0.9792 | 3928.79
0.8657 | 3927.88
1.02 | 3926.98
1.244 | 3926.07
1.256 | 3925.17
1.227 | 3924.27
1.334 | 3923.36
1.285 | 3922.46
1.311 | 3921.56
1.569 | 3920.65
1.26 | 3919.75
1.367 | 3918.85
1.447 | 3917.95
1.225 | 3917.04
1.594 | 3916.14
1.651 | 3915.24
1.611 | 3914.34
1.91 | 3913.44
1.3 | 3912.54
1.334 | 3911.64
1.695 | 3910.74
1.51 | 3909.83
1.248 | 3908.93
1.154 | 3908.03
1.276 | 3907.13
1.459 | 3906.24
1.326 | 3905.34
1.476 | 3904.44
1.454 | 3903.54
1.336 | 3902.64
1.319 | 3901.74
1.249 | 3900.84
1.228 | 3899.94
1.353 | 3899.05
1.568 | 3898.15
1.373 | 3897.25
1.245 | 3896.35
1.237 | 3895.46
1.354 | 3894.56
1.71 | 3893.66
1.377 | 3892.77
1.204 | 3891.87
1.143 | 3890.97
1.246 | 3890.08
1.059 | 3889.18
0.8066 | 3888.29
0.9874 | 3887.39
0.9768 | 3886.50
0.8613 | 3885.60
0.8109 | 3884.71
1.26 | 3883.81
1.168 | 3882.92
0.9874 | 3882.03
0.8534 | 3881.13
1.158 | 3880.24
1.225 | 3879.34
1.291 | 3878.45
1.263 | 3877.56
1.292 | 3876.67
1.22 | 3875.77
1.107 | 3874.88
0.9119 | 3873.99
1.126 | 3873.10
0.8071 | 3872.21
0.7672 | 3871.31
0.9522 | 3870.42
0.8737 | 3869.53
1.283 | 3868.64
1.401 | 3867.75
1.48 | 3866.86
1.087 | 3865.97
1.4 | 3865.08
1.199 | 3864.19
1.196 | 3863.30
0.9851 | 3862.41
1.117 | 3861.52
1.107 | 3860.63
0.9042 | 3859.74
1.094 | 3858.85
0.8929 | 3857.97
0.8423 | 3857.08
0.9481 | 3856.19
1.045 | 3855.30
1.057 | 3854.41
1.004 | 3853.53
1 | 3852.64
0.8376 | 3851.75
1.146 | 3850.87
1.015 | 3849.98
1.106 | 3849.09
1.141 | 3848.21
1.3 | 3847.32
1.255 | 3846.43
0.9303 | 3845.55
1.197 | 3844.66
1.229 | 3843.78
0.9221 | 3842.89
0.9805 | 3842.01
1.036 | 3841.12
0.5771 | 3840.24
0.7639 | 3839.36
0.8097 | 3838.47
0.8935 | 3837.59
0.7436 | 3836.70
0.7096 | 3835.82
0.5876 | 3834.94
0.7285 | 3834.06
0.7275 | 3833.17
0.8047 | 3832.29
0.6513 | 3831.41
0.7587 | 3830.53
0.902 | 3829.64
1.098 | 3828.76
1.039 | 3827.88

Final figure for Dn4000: 1.87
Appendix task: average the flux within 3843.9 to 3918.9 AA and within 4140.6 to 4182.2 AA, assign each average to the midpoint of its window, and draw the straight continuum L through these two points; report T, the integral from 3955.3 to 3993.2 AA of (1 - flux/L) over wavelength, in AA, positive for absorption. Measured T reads 2.25 AA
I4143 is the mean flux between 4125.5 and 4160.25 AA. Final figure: 1.96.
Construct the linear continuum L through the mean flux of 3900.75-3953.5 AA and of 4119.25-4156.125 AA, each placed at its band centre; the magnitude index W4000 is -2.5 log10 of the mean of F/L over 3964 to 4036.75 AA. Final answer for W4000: -0.17 mag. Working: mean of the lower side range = 1.23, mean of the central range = 1.74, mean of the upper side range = 1.95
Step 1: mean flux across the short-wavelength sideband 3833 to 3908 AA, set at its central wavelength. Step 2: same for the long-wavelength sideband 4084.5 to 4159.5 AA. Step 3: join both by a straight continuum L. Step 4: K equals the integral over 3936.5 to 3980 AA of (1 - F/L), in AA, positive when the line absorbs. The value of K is 5.8 AA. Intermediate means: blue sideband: 1.1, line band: 1.22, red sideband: 1.97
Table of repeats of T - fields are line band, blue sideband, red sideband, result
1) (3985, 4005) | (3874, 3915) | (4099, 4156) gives -3.97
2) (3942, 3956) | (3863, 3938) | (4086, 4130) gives -0.75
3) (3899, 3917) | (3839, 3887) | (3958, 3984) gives -4.96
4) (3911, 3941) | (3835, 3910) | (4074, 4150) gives 4.15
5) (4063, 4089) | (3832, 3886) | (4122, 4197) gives -4.75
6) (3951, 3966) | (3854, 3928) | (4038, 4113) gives 1.55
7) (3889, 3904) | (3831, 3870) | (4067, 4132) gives -1.78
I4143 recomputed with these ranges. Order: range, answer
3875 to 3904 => 1.21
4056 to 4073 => 1.97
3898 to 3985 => 1.25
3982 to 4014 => 1.91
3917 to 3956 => 1.18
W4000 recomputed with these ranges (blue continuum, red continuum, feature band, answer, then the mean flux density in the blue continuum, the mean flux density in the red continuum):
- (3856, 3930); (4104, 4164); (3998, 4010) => -0.24 mag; 1.22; 1.98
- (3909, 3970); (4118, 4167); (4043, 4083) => -0.20 mag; 1.19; 1.97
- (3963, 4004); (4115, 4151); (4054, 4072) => -0.12 mag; 1.5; 1.96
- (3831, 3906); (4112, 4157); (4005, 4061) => -0.24 mag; 1.09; 1.96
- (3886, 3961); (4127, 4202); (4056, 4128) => -0.13 mag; 1.26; 1.98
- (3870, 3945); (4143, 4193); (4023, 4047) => -0.25 mag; 1.17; 1.98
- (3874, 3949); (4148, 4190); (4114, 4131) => -0.09 mag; 1.19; 1.98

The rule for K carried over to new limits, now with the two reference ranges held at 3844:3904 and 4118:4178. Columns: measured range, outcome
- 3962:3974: 5.33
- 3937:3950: 1.35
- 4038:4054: -4.35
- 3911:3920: -1.55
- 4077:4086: -1.03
